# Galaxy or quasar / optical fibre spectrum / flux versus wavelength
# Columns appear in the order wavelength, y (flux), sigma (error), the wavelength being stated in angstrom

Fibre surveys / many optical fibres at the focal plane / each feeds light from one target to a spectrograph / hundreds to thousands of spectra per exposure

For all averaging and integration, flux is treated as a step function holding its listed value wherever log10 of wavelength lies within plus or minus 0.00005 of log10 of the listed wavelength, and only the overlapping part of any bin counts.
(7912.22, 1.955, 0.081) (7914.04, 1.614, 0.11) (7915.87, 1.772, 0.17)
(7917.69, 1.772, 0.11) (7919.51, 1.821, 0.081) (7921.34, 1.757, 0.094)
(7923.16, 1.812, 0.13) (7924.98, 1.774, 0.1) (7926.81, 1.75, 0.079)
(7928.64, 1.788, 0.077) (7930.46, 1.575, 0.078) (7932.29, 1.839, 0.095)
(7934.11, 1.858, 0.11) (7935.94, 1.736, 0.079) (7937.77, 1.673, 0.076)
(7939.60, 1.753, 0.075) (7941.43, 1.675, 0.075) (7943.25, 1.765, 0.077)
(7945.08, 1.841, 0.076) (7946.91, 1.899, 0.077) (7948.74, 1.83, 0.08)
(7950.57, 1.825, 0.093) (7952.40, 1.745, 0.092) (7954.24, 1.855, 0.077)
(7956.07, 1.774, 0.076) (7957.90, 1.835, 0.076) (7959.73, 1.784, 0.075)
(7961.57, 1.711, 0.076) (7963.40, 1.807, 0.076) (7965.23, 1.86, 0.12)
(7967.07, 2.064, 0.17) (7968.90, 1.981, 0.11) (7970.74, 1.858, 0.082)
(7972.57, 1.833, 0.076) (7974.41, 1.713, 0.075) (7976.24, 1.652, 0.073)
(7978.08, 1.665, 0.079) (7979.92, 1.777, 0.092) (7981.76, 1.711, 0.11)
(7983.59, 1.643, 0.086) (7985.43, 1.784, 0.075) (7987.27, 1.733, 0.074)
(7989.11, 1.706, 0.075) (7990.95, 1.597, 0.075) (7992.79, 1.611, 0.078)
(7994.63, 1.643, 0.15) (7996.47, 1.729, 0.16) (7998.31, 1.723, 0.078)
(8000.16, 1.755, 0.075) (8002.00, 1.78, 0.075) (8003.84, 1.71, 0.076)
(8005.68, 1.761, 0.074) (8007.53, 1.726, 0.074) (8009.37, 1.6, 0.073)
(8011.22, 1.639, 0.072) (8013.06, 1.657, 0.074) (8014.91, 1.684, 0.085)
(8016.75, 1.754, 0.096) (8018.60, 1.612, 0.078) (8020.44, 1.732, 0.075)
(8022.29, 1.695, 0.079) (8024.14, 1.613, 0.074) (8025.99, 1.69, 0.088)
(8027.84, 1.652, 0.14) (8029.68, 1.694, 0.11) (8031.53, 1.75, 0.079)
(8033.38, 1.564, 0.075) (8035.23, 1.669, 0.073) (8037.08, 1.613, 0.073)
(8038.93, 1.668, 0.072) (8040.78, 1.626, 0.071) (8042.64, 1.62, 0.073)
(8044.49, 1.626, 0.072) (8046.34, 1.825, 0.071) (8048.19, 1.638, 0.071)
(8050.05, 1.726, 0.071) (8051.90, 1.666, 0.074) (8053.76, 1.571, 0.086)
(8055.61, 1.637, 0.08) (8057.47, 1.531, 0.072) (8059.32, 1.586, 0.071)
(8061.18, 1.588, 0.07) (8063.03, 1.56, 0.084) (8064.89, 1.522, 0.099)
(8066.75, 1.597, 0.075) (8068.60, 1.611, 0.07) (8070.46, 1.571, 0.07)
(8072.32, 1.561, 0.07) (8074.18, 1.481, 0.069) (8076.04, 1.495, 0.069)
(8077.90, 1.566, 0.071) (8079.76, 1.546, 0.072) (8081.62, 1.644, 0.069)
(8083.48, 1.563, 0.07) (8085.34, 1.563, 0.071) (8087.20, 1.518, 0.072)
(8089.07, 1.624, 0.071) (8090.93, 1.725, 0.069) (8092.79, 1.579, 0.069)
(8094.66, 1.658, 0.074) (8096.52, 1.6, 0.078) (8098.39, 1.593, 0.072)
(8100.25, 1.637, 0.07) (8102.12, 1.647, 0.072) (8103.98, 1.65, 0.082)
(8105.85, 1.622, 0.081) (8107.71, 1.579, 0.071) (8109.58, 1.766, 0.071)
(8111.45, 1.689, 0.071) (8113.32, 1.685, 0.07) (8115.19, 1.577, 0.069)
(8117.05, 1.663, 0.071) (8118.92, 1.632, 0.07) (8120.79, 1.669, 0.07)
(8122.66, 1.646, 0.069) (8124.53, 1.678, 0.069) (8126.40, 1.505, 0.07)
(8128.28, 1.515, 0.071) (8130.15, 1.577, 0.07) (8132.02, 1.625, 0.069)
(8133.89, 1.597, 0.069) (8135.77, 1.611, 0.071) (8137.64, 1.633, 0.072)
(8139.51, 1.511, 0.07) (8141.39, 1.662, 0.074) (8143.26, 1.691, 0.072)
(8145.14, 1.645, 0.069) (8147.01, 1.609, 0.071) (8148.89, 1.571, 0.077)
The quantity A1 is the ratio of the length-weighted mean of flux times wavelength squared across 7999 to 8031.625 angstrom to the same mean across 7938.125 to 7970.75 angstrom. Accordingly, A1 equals 0.94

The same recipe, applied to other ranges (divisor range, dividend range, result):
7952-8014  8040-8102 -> 0.94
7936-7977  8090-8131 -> 0.94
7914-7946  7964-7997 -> 1.01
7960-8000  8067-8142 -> 0.95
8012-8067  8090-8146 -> 1.01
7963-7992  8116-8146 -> 0.95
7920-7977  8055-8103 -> 0.91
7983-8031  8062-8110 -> 0.96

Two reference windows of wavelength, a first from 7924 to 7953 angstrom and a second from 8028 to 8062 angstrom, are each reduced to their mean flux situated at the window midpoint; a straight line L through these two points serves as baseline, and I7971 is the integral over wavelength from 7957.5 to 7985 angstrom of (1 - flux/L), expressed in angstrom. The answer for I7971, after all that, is -0.9 angstrom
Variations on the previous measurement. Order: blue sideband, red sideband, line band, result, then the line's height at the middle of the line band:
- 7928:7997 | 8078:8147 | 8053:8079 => 1.6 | 1.67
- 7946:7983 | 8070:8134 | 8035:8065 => 1.0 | 1.68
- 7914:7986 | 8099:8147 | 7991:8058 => 1.7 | 1.72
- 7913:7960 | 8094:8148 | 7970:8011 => 0.4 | 1.73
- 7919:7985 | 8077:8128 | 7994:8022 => 0.4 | 1.72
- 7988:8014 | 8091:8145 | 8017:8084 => 1.7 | 1.66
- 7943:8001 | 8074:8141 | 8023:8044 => 0.6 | 1.7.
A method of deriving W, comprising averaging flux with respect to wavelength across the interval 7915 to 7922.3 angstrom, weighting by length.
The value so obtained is 1.78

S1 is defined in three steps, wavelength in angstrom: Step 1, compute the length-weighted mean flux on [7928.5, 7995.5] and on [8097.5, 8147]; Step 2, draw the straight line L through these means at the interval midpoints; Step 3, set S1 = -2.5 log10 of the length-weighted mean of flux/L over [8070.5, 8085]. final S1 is 0.08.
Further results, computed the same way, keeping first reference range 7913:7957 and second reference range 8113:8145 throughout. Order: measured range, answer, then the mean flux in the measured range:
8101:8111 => -0.01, 1.65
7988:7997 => 0.04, 1.66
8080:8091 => 0.04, 1.59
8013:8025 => 0.02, 1.68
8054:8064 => 0.06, 1.58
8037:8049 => 0.01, 1.66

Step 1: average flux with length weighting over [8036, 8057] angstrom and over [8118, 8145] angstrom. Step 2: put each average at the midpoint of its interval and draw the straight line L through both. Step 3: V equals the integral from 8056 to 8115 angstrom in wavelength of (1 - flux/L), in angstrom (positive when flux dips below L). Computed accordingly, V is 1.3 angstrom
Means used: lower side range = 1.65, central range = 1.6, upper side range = 1.61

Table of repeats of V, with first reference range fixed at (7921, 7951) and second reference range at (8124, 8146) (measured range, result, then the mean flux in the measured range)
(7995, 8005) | -0.1 angstrom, 1.74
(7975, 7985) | 0.2 angstrom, 1.7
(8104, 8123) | -0.4 angstrom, 1.65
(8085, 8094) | 0.2 angstrom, 1.6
